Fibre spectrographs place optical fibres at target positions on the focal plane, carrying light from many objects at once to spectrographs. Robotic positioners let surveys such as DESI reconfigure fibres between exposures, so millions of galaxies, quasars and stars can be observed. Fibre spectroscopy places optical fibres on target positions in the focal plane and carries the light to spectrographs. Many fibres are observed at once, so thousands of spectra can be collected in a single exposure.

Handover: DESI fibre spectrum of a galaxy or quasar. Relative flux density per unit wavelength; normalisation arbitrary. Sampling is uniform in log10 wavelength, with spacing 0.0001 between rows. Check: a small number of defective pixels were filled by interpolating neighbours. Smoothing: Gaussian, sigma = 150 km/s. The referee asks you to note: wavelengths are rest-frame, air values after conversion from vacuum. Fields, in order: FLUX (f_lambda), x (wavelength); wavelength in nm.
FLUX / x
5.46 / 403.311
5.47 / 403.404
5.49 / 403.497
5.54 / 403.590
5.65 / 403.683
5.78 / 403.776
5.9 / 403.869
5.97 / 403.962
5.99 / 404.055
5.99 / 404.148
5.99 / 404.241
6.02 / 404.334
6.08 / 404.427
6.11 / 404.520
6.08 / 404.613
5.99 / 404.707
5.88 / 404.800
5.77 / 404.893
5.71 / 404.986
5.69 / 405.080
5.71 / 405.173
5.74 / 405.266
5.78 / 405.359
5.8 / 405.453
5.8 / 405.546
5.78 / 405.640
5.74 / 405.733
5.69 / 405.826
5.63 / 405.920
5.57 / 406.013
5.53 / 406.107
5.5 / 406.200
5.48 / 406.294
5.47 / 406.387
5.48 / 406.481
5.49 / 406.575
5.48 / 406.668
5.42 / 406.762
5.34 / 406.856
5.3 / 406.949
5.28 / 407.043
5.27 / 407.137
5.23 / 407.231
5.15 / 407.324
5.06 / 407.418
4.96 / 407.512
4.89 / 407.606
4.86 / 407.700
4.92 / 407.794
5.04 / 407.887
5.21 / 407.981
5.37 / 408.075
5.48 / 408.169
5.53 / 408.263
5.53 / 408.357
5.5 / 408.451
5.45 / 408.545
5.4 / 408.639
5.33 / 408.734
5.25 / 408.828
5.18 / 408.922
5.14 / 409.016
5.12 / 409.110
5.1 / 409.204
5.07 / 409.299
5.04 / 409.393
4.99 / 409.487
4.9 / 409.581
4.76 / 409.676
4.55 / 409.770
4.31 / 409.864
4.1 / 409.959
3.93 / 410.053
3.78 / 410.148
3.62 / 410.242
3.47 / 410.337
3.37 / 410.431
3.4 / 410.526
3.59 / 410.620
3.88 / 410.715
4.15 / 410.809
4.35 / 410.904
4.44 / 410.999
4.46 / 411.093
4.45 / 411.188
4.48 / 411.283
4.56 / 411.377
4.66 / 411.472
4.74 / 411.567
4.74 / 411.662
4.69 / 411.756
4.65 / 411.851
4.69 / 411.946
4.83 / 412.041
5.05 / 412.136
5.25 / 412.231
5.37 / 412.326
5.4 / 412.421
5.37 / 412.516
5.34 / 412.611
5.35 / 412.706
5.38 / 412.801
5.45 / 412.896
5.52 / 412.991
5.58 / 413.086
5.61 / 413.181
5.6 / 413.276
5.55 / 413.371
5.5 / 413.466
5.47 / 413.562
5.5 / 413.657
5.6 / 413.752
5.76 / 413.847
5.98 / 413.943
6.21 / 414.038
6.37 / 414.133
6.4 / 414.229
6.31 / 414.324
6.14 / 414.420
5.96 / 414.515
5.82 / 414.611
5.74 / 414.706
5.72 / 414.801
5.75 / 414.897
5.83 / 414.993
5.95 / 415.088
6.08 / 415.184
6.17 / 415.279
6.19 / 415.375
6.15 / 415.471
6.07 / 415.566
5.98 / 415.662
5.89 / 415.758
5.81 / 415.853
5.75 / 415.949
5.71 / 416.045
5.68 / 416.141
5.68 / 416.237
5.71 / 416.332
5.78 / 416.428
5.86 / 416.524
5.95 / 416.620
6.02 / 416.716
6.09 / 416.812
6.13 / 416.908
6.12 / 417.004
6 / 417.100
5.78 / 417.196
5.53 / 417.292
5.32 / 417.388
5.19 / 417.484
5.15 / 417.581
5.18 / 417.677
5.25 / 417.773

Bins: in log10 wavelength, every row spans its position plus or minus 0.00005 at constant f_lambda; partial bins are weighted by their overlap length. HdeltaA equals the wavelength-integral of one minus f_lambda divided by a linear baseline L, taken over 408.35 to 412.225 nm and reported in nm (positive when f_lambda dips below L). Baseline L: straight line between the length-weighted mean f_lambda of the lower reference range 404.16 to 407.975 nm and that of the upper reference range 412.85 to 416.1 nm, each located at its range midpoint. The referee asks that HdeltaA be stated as 0.75 nm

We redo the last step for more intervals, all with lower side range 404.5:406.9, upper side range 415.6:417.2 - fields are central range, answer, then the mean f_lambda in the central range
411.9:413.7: 0.14 nm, 5.36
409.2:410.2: 0.21 nm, 4.57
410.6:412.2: 0.35 nm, 4.52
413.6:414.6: -0.03 nm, 6.01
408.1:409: 0.05 nm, 5.39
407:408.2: 0.12 nm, 5.13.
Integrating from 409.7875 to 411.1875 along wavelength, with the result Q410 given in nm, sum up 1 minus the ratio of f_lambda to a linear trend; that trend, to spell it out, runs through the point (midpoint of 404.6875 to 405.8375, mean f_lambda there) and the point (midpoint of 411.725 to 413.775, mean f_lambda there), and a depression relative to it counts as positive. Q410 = 0.39 nm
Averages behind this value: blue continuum 5.78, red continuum 5.31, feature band 3.95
